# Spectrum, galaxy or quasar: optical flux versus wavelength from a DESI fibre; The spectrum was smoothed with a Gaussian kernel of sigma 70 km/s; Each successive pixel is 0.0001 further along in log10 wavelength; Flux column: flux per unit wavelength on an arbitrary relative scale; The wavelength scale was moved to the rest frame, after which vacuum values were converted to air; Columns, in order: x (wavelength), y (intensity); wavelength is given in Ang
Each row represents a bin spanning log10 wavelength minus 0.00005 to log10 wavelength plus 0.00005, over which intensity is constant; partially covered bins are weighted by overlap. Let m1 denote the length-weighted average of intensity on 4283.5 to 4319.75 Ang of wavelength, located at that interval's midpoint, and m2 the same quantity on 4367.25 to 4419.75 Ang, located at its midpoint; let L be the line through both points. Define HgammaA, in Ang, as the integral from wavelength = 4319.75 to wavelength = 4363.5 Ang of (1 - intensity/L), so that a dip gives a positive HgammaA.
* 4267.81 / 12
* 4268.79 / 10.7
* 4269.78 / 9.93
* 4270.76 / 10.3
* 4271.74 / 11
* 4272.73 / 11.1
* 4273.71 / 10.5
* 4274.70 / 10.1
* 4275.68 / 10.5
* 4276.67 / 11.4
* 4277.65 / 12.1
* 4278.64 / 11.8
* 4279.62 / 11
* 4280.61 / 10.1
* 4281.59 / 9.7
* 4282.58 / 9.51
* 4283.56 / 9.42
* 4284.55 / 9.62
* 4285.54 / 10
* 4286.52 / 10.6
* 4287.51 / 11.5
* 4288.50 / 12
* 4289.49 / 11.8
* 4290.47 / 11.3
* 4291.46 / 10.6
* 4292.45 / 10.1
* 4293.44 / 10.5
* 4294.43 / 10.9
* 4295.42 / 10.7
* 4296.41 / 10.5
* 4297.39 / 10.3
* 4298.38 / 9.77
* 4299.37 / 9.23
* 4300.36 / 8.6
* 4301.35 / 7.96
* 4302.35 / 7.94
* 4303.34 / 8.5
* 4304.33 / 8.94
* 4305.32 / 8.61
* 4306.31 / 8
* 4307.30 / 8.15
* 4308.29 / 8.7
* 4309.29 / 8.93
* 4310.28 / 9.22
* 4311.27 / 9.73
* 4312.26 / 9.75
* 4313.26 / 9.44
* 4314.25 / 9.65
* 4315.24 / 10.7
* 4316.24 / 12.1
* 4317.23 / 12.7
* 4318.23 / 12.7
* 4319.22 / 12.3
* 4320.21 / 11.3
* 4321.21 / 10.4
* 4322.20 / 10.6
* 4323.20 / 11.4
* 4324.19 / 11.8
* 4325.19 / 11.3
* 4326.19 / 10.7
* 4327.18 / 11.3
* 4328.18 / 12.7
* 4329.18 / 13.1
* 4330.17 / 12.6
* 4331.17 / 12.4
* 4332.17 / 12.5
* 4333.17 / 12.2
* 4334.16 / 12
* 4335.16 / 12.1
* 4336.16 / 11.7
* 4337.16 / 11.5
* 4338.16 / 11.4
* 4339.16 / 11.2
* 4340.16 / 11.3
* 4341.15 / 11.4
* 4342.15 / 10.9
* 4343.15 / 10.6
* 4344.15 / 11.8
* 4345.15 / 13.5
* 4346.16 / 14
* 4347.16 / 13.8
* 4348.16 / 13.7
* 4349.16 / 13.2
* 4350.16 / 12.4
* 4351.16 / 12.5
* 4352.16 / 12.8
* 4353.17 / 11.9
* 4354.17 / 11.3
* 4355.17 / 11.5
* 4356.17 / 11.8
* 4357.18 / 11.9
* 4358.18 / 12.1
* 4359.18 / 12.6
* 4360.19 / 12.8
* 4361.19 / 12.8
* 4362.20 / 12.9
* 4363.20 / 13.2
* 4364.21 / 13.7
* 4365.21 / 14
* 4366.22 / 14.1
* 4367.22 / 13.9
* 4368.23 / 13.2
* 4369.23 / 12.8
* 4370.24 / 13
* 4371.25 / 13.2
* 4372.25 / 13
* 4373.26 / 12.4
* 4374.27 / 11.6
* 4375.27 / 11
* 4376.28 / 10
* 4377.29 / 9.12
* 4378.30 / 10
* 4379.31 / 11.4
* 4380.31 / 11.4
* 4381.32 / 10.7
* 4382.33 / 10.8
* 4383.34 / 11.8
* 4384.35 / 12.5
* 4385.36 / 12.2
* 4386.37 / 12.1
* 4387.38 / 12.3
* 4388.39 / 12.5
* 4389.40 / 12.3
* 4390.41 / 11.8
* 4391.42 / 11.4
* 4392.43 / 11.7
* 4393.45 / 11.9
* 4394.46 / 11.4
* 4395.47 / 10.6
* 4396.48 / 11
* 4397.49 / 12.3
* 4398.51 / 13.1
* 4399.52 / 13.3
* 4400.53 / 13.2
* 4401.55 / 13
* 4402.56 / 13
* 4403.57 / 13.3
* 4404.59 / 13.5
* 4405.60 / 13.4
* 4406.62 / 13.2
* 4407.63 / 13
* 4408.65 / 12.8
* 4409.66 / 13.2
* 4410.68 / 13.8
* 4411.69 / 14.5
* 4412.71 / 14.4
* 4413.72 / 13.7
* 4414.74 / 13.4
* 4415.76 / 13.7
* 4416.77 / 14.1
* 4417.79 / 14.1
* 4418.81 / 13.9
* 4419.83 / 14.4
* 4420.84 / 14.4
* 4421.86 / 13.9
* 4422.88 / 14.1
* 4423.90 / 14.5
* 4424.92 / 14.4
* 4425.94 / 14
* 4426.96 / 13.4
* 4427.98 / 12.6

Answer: -3.8 Ang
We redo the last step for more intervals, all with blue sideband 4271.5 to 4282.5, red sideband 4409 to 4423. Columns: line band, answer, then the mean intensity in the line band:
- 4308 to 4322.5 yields 1.4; 10.6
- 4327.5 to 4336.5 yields -0.2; 12.4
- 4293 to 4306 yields 2.2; 9.39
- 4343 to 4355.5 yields -0.2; 12.6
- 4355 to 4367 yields -0.1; 12.8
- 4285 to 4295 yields 0.1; 10.9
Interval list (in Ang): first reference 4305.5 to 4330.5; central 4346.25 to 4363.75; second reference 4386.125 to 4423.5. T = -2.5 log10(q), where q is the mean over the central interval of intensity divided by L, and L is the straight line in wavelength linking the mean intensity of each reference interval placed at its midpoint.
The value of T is -0.08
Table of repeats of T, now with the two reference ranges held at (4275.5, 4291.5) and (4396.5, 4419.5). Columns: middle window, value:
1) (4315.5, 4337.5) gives -0.02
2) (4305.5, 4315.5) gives 0.23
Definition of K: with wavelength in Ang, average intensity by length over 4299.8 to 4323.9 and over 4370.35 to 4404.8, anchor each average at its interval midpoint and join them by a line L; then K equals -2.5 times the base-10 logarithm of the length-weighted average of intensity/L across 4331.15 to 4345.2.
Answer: -0.110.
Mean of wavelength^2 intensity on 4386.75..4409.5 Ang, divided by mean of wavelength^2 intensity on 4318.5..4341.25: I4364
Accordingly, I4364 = 1.1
